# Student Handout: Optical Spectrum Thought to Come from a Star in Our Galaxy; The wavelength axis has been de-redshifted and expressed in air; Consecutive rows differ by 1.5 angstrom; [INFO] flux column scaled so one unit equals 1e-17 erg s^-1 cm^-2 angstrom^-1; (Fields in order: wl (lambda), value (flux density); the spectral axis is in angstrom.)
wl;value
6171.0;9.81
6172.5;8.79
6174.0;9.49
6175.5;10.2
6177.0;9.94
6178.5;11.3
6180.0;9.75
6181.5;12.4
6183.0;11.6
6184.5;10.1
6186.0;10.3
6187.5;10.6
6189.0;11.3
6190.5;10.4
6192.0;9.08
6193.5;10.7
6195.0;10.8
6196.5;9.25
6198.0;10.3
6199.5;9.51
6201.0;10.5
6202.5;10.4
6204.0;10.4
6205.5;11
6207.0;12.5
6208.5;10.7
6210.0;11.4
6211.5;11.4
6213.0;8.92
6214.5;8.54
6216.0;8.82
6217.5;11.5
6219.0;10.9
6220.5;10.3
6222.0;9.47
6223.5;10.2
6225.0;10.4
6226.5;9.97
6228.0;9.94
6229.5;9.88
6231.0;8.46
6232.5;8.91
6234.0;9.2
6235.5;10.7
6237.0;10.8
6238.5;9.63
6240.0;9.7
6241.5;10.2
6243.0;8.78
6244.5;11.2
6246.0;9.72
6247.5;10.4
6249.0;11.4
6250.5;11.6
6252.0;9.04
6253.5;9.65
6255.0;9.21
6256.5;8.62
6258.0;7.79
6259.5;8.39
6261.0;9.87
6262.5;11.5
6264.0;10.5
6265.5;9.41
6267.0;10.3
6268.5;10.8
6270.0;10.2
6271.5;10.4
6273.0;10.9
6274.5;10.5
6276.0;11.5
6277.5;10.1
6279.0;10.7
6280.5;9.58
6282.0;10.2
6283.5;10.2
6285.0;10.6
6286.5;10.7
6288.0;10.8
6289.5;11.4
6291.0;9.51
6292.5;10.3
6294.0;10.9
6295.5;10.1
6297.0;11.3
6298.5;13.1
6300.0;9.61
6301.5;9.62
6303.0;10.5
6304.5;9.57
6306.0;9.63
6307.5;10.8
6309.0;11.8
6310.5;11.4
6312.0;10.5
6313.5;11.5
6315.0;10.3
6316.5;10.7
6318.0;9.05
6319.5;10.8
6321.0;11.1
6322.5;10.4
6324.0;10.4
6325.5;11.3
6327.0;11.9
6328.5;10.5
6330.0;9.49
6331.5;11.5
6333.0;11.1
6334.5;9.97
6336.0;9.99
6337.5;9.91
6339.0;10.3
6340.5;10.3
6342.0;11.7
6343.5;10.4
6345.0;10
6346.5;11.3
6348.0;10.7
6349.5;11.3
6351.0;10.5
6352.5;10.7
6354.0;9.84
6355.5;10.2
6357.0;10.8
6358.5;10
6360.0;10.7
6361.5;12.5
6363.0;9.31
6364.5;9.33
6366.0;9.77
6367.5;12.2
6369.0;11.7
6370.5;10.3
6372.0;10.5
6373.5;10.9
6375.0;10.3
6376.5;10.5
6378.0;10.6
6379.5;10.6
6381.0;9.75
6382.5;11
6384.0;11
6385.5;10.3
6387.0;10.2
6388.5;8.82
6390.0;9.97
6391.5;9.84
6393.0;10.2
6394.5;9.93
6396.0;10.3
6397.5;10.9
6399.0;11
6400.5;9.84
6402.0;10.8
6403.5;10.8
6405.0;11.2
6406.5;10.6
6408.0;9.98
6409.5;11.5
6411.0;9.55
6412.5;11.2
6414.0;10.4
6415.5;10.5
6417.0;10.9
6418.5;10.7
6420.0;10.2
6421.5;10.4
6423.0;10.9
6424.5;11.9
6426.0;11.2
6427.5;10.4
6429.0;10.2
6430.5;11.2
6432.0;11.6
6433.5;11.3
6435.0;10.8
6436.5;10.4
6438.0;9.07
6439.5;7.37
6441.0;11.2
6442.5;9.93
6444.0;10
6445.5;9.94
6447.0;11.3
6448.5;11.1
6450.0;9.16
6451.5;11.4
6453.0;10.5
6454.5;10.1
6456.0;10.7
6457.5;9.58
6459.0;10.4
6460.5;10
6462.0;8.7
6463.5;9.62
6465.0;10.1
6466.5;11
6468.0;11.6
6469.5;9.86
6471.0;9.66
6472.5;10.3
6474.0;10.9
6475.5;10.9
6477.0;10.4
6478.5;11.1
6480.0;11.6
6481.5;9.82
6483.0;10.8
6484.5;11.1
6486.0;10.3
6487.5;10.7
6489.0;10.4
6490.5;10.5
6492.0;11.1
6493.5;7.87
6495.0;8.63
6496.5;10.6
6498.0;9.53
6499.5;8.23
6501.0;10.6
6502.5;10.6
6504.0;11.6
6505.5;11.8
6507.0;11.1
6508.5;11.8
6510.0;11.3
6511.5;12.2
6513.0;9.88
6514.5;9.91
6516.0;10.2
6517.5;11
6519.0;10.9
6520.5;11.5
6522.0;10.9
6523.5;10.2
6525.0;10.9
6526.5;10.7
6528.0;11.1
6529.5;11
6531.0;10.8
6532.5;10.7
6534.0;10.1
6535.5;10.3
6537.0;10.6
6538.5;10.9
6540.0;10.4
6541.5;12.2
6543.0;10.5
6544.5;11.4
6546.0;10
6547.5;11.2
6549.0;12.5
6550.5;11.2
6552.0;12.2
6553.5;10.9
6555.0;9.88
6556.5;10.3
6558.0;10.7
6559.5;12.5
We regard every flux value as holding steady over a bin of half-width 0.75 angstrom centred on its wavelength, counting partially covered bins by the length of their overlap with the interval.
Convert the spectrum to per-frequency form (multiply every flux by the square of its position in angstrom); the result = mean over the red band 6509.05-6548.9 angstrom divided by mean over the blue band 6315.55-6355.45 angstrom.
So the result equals 1.09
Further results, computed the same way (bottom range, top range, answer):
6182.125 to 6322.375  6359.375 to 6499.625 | 1.07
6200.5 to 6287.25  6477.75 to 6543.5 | 1.14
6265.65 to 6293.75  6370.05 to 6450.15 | 1.04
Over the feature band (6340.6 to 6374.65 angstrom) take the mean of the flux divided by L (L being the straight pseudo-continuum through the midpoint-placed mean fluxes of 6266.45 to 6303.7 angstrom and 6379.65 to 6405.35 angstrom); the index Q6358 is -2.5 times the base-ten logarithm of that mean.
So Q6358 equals -0.025 mag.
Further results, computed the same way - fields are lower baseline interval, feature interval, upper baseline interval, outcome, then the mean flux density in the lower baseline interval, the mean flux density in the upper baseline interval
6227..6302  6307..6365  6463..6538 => -0.04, 10.2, 10.6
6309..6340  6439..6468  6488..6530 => 0.04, 10.6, 10.6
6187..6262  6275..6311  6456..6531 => -0.04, 10.1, 10.5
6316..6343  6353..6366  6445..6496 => 0.02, 10.6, 10.3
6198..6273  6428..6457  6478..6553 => 0.02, 10.1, 10.7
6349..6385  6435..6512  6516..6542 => 0.04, 10.6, 10.8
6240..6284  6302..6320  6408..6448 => -0.03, 10.1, 10.5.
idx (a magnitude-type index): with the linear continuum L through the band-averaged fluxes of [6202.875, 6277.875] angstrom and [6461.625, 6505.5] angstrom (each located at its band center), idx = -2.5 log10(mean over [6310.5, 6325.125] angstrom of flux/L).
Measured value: -0.04 mag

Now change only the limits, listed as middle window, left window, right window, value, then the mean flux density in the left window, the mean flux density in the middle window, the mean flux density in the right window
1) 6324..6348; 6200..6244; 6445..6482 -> -0.04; 10.1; 10.6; 10.4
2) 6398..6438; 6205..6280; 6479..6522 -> -0.03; 10.1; 10.7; 10.6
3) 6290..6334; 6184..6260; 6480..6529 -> -0.04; 10.1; 10.6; 10.6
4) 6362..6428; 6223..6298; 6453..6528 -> -0.02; 10.1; 10.5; 10.5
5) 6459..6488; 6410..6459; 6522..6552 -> 0.02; 10.5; 10.4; 10.9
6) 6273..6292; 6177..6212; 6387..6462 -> 0.01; 10.7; 10.5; 10.4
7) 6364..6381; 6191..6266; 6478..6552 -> -0.02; 10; 10.6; 10.7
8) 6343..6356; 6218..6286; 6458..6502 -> -0.05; 10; 10.6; 10.2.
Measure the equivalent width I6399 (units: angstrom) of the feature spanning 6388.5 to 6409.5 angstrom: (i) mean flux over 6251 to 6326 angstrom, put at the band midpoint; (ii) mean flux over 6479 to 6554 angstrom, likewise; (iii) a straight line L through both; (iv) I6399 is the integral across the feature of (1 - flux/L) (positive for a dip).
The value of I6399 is 0.3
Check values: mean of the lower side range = 10.3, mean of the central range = 10.4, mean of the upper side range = 10.7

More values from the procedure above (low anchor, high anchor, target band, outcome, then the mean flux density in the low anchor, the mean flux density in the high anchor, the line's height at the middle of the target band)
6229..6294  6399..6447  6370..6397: 0.4 angstrom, 10.1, 10.5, 10.4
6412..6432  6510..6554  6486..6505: 1.4 angstrom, 10.8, 10.9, 10.9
